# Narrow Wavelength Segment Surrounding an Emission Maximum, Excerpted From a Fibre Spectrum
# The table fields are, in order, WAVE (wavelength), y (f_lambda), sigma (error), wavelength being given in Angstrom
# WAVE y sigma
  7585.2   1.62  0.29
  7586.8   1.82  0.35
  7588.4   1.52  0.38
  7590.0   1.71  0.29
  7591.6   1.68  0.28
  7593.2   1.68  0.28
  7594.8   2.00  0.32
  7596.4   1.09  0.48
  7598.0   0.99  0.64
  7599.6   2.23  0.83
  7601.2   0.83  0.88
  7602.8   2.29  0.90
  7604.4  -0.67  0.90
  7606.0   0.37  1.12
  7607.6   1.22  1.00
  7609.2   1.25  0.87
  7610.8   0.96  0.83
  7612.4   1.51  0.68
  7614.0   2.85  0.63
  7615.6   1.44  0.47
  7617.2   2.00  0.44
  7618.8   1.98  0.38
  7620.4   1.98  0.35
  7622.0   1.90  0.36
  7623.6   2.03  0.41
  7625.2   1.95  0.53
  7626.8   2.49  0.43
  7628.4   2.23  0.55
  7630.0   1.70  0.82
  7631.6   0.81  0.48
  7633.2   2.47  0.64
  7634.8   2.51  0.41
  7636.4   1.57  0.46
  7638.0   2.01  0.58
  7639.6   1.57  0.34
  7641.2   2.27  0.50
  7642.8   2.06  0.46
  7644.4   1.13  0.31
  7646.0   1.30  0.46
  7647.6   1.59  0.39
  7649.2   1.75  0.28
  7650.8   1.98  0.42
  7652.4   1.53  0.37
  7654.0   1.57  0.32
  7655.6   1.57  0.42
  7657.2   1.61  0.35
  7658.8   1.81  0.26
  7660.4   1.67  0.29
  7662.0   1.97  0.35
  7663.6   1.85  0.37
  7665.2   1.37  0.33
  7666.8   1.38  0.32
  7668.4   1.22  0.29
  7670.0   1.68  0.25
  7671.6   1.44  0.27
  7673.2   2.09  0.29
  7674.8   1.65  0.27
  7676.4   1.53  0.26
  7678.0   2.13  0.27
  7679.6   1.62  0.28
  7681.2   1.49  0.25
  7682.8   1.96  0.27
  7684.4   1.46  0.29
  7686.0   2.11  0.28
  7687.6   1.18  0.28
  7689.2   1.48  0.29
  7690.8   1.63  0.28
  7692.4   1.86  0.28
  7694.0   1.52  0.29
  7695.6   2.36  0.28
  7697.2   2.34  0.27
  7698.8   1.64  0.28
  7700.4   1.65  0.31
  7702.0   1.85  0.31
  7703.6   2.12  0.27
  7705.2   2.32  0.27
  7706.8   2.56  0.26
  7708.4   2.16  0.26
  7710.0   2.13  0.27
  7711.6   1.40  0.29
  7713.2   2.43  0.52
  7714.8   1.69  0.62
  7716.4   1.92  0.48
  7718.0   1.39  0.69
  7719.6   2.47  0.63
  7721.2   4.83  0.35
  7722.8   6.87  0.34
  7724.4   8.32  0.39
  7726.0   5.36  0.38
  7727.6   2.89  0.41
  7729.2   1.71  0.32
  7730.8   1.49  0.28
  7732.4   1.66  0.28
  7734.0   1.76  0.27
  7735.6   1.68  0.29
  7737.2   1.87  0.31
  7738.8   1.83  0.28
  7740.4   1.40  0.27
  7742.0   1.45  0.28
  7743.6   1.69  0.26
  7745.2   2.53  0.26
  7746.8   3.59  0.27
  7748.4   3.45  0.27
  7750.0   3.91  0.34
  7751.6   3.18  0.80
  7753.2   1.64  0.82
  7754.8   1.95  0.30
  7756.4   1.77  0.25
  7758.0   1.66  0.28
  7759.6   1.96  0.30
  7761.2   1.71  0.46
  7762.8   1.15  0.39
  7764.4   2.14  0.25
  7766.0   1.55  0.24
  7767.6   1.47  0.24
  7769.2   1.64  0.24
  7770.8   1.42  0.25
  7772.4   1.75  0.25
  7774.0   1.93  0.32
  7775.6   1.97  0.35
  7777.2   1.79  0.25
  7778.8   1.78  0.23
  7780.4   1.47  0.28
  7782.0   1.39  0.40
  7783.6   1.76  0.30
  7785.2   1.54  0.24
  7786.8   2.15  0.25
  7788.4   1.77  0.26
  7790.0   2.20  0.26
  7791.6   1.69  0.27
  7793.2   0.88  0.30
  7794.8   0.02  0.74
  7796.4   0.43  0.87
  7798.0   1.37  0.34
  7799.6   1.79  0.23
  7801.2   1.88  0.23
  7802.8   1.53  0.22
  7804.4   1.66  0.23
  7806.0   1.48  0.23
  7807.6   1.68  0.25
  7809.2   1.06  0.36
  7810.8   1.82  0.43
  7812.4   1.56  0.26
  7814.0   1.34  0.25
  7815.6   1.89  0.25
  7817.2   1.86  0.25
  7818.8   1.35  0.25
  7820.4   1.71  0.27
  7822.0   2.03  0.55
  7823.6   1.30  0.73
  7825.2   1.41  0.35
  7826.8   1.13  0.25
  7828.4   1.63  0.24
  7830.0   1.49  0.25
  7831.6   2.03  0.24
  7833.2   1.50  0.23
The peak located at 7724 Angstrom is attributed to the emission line H-alpha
